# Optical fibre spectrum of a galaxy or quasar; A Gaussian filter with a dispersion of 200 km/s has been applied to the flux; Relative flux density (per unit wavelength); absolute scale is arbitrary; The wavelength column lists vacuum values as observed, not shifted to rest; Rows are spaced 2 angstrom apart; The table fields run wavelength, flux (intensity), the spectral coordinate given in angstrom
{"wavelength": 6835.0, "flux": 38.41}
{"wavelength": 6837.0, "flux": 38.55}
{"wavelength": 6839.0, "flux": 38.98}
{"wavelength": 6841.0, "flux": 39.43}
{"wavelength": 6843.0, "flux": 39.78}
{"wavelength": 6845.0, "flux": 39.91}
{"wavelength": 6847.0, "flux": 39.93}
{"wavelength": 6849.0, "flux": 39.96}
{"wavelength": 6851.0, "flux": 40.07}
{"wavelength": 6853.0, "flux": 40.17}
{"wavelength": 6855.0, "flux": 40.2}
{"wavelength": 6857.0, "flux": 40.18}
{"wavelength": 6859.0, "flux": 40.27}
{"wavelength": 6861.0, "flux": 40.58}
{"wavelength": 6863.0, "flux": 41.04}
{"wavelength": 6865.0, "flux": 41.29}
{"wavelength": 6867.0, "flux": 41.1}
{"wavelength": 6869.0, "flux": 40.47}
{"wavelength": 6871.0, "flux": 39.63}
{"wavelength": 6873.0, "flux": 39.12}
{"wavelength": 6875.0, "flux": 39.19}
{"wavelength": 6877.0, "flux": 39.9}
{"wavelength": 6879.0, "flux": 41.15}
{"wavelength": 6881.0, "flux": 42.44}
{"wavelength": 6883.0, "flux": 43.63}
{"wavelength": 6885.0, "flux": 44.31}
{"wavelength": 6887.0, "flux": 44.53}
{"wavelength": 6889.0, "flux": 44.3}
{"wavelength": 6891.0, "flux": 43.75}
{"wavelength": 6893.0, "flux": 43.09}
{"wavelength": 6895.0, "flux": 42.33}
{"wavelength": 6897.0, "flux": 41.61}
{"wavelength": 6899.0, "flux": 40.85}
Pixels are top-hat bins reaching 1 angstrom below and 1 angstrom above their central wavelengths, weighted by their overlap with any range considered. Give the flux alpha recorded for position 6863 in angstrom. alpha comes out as 41.04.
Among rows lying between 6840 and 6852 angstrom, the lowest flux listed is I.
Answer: 39.43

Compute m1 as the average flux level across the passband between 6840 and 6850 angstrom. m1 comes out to 39.8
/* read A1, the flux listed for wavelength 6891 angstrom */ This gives 43.75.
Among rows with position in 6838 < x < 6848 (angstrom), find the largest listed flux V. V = 39.93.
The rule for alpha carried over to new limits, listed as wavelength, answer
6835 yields 38.41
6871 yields 39.63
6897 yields 41.61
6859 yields 40.27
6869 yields 40.47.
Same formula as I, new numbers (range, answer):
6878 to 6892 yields 41.15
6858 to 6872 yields 39.63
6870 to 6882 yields 39.12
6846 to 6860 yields 39.93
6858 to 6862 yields 40.27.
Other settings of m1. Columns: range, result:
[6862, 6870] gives 41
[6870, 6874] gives 39.4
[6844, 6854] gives 40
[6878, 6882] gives 41.8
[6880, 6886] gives 43.5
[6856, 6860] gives 40.2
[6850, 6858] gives 40.2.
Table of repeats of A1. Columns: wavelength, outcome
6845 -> 39.91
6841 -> 39.43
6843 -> 39.78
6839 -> 38.98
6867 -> 41.1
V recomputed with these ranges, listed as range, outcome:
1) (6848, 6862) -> 40.58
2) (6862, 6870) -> 41.29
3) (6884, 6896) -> 44.53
